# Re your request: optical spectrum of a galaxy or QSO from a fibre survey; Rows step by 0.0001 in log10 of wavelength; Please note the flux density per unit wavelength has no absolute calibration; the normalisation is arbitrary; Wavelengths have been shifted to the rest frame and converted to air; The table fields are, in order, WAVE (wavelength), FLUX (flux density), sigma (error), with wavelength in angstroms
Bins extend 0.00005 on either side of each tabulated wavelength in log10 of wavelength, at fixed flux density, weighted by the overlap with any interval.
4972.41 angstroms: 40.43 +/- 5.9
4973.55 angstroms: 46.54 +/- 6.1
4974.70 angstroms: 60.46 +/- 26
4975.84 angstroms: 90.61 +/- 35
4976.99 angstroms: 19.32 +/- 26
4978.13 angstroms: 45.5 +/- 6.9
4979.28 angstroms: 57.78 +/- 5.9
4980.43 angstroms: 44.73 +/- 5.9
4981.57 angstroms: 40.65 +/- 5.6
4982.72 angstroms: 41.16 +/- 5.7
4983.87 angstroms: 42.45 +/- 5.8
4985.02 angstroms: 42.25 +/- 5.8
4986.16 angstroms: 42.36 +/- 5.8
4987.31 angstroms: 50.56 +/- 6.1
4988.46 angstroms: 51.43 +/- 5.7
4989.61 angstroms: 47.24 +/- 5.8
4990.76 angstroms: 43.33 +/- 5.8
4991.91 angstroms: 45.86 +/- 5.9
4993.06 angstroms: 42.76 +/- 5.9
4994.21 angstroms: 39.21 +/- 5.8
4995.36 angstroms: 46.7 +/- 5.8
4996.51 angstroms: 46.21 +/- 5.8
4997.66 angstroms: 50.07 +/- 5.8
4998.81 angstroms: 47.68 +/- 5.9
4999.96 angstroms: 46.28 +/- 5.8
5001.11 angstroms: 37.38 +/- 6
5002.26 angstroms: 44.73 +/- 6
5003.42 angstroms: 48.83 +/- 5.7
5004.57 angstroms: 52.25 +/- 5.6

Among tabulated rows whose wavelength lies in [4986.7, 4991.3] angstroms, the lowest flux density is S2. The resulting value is 43.33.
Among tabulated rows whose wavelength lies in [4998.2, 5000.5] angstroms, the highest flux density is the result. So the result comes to 47.68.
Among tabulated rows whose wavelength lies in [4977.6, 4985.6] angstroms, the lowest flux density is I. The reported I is 40.65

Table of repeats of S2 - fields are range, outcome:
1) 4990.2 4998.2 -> 39.21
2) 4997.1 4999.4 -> 47.68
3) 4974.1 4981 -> 19.32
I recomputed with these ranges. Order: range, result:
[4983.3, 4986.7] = 42.25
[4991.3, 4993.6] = 42.76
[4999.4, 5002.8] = 37.38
